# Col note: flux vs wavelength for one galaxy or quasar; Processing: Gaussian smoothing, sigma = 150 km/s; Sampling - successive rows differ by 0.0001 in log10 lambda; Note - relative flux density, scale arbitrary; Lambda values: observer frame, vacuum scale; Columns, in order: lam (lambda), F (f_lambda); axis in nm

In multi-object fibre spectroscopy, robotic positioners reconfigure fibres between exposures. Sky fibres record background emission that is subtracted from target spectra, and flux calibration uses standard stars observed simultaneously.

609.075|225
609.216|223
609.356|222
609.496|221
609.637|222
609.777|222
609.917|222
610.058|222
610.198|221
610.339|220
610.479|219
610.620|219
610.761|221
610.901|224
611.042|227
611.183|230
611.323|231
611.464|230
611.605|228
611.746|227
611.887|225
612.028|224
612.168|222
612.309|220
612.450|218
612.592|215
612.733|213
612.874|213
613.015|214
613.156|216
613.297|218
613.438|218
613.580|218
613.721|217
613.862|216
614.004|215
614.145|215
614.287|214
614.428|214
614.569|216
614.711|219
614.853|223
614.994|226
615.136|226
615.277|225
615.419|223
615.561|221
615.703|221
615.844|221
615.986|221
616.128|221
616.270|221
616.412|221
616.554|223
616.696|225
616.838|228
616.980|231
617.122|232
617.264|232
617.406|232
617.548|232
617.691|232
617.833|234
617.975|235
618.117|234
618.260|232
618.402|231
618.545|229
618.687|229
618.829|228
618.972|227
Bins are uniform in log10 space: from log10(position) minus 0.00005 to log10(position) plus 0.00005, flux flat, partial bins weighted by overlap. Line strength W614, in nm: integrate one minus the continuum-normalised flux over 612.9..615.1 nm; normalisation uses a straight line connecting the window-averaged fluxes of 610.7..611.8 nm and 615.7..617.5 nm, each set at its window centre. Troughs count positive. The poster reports 0.09 nm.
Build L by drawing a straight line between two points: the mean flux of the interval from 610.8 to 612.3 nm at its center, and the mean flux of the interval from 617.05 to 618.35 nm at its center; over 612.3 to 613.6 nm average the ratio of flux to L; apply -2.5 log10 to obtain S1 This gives 0.06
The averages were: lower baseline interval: 227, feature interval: 216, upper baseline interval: 233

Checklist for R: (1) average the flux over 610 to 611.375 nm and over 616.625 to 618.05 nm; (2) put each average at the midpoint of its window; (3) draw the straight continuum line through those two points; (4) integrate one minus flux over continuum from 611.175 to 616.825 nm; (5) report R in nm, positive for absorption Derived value 0.17 nm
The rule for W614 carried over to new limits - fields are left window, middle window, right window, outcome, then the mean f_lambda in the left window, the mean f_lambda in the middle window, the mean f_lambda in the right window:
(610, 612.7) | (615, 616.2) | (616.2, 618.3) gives 0.03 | 223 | 223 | 230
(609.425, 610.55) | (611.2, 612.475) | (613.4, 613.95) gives -0.04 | 221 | 226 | 217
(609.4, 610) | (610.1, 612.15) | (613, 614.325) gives -0.05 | 222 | 225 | 216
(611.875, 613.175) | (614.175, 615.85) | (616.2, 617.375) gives 0.02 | 218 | 221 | 227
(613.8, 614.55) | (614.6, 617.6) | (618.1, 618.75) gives -0.04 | 215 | 225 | 231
